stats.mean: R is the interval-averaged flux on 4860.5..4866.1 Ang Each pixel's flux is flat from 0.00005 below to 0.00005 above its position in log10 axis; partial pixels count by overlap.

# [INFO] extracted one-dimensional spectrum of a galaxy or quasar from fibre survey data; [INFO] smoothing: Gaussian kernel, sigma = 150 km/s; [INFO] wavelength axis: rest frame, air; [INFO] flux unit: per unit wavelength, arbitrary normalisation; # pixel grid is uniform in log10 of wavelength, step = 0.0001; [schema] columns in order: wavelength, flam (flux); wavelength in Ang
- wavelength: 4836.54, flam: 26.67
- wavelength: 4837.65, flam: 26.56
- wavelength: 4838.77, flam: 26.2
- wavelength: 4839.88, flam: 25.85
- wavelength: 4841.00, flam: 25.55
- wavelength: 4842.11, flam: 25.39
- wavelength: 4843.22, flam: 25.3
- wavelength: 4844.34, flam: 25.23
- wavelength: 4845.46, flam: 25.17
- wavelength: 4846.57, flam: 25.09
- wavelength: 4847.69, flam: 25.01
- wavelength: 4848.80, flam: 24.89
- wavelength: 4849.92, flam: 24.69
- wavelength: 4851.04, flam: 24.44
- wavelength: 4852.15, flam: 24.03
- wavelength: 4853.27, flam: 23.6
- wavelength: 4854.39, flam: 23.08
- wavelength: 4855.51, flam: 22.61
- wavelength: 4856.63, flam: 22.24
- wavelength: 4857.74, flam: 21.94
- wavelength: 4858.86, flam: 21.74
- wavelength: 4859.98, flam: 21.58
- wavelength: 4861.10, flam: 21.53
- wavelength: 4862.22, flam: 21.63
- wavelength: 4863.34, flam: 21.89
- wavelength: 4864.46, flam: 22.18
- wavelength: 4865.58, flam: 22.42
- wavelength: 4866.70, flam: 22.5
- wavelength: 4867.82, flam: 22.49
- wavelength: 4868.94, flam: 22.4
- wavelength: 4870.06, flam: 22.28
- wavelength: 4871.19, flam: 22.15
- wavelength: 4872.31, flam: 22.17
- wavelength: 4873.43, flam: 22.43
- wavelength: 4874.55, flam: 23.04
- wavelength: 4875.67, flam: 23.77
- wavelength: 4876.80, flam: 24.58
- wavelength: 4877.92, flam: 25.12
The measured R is 21.9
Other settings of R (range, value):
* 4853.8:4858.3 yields 22.5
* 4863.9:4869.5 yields 22.4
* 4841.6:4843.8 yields 25.3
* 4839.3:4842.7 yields 25.7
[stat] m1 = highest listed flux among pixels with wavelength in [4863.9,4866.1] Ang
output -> 22.42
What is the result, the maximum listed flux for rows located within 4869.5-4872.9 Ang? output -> 22.28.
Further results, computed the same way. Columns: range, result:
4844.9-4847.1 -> 25.17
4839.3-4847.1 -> 25.85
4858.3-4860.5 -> 21.74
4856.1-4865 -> 22.24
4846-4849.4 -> 25.09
